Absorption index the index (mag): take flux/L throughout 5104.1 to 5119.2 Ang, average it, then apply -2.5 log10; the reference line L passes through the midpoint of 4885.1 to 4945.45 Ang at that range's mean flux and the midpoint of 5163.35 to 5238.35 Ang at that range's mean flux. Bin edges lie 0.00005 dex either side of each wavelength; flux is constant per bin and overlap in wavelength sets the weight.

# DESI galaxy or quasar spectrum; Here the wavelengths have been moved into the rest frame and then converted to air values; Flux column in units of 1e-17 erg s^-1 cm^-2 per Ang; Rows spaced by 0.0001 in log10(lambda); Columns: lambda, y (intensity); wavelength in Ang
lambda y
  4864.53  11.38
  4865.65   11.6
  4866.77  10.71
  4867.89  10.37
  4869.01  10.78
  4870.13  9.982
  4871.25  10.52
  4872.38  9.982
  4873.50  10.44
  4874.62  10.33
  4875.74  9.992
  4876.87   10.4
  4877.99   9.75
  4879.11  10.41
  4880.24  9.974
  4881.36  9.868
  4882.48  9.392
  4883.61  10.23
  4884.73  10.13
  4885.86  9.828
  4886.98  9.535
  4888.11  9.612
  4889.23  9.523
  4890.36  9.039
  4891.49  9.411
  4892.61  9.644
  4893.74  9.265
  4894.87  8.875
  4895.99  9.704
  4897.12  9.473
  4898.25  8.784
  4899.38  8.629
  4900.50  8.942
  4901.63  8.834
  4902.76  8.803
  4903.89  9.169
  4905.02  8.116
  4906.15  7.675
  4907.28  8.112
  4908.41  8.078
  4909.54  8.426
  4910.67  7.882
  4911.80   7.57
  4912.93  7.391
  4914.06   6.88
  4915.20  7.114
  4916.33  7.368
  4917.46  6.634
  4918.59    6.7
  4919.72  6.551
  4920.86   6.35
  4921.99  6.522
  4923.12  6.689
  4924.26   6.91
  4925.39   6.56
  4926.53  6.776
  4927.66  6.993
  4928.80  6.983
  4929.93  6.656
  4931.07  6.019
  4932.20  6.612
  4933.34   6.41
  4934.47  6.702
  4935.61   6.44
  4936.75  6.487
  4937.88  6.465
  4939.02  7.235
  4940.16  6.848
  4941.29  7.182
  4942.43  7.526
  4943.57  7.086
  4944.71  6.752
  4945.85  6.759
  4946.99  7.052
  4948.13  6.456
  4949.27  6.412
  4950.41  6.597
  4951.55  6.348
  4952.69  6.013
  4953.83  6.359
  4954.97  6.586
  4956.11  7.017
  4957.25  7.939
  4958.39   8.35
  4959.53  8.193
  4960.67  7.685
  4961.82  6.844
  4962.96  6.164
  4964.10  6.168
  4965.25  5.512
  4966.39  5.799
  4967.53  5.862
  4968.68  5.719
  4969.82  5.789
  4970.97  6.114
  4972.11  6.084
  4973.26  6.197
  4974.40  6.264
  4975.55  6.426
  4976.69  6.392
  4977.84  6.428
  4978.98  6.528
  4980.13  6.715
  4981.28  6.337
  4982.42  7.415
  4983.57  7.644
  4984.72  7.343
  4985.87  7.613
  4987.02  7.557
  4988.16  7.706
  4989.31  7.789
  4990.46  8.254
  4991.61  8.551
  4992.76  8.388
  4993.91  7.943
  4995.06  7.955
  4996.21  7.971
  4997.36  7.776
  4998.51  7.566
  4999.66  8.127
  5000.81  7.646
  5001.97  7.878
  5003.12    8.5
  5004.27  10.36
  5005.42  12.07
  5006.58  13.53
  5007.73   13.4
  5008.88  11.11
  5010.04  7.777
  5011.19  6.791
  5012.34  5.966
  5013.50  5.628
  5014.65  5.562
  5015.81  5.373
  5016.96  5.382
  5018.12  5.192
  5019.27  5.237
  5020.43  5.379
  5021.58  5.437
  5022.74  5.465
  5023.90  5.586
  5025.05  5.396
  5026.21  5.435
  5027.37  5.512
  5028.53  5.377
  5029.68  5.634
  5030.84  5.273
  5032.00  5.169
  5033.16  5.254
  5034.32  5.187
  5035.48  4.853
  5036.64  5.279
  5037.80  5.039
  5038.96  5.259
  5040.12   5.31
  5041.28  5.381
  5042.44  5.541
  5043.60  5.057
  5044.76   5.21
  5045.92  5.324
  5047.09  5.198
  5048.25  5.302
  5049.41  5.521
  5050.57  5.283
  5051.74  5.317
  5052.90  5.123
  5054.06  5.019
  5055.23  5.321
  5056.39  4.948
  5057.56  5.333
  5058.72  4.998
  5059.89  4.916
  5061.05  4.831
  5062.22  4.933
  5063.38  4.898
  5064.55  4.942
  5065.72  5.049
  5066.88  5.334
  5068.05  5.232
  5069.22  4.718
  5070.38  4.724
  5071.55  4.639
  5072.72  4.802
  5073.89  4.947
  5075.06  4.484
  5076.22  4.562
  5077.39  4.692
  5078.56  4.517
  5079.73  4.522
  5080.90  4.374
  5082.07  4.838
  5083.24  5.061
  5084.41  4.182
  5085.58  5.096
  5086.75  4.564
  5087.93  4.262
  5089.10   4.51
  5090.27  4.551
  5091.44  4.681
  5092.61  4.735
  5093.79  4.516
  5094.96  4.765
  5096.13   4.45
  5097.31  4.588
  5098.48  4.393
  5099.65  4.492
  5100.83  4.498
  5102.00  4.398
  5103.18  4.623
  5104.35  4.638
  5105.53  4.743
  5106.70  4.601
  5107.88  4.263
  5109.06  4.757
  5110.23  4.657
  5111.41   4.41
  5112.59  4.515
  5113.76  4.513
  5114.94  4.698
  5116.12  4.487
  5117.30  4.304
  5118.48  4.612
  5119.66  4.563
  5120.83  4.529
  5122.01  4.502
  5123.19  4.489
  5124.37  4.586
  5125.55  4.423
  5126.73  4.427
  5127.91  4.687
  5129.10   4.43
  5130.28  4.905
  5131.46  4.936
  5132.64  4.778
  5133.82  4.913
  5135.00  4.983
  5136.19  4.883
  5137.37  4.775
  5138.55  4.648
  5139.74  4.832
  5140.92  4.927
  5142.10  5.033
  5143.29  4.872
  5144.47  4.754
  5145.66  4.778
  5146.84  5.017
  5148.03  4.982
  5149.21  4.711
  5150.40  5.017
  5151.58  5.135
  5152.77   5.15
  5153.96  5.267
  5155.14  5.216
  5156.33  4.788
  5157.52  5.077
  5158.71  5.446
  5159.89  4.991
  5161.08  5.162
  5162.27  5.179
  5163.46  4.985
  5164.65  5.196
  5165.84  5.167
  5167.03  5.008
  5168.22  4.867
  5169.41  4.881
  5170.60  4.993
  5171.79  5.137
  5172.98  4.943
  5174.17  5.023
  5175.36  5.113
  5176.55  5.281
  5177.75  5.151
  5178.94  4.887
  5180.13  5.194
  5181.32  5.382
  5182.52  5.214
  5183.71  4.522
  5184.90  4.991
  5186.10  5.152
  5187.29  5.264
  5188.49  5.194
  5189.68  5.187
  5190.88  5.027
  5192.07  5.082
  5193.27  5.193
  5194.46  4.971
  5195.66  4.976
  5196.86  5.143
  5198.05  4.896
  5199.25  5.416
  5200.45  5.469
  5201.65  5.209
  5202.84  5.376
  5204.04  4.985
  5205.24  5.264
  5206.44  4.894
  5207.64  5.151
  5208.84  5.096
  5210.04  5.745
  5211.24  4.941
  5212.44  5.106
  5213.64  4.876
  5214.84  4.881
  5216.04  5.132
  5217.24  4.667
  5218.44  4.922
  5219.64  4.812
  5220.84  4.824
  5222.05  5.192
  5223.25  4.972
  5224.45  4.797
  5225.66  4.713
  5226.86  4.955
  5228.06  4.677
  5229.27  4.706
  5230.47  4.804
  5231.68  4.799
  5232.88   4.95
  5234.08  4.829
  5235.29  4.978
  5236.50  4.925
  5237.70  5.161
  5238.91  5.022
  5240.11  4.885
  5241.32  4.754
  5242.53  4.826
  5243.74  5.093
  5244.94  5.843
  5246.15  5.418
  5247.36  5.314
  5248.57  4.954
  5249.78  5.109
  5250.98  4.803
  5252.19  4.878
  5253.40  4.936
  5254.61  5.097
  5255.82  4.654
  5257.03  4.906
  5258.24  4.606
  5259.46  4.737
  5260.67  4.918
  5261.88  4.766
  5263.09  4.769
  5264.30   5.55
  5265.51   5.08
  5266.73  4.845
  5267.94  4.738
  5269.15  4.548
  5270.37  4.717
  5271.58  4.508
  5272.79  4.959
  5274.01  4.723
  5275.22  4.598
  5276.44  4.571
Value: 0.28 mag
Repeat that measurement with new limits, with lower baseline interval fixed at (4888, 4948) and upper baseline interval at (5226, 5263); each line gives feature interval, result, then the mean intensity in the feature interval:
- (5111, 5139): 0.27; 4.63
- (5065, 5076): 0.29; 4.87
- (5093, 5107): 0.32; 4.56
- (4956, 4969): 0.07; 6.78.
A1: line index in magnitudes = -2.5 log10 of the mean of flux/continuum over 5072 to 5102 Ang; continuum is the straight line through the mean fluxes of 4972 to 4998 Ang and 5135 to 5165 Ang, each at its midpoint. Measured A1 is 0.26 mag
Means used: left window 7.3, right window 4.99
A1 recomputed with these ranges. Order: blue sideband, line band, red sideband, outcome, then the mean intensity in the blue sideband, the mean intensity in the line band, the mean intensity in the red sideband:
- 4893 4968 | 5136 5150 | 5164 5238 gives 0.14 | 7.24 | 4.85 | 5.04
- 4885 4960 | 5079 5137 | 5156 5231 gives 0.26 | 7.58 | 4.6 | 5.05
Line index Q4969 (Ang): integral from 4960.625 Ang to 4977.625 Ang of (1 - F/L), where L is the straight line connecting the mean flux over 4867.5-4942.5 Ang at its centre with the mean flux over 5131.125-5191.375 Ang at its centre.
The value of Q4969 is 3.0 Ang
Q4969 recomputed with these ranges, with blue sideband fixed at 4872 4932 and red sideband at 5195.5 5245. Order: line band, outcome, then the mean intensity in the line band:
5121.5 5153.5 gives 5.9 Ang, 4.8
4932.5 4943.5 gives 1.7 Ang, 6.82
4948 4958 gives 1.5 Ang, 6.68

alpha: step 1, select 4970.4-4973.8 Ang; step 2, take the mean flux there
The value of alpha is 6.13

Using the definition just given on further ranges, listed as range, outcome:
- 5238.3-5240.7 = 4.96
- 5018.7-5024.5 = 5.42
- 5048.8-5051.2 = 5.4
